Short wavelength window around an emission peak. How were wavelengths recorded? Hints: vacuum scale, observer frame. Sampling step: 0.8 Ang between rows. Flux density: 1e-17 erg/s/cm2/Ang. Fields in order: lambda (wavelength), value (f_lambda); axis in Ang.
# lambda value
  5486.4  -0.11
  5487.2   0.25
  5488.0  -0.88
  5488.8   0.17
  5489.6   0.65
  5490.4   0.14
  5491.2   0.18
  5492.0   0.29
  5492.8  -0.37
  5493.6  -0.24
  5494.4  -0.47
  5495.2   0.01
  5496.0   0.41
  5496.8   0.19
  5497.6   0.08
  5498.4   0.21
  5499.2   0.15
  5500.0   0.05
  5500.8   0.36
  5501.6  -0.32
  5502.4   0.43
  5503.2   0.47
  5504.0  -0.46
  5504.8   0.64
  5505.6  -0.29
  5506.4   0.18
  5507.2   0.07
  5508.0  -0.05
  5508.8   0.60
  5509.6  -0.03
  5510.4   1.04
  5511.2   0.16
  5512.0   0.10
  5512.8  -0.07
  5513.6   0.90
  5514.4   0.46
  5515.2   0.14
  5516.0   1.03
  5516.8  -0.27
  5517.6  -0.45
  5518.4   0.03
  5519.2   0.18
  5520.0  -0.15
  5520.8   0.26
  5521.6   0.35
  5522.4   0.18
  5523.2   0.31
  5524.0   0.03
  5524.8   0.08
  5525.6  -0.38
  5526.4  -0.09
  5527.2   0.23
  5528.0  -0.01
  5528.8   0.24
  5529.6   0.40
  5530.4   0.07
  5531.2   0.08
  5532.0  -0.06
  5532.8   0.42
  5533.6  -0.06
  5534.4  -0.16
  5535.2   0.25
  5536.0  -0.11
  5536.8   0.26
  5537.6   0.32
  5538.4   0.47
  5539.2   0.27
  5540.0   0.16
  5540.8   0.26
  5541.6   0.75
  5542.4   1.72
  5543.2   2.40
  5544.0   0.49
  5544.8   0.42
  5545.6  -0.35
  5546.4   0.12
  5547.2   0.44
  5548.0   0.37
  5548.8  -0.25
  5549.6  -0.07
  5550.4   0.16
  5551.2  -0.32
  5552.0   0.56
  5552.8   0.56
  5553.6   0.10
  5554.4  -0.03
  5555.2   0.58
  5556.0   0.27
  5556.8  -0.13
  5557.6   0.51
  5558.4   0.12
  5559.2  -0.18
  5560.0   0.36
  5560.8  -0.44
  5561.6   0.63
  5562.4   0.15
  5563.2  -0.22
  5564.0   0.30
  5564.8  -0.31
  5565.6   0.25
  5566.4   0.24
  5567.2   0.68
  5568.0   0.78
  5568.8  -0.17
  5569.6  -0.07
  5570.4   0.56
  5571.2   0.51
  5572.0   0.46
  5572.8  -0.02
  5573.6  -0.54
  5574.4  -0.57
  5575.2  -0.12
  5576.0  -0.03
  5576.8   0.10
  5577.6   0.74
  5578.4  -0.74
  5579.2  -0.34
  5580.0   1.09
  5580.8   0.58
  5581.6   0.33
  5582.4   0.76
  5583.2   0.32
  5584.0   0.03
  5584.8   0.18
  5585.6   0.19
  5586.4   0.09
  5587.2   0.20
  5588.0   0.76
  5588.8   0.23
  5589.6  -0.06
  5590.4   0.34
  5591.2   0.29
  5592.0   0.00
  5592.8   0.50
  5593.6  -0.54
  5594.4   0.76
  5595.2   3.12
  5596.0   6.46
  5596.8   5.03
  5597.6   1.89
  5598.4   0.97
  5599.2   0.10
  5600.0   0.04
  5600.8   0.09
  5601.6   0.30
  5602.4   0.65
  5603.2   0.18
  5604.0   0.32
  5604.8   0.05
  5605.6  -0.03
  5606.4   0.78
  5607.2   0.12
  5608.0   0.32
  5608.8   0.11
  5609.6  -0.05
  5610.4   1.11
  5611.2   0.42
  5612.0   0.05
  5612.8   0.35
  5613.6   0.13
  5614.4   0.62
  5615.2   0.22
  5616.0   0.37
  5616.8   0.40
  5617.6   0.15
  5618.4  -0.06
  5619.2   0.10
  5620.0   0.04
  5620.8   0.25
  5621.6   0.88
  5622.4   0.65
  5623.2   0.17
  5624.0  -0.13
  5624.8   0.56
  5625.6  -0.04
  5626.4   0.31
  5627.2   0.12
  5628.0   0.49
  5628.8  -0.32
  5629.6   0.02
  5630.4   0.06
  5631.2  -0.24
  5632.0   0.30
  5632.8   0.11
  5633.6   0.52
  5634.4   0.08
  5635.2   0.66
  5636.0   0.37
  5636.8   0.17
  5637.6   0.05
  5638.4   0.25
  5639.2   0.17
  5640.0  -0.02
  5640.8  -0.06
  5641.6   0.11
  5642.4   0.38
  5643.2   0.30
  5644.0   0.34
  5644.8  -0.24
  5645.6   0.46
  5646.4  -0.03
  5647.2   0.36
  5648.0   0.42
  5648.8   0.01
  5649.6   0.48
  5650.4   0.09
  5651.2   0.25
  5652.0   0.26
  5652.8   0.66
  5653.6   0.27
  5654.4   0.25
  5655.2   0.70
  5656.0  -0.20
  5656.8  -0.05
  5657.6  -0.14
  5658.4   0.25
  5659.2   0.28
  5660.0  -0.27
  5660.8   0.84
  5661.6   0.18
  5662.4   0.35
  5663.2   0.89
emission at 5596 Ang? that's [O III]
